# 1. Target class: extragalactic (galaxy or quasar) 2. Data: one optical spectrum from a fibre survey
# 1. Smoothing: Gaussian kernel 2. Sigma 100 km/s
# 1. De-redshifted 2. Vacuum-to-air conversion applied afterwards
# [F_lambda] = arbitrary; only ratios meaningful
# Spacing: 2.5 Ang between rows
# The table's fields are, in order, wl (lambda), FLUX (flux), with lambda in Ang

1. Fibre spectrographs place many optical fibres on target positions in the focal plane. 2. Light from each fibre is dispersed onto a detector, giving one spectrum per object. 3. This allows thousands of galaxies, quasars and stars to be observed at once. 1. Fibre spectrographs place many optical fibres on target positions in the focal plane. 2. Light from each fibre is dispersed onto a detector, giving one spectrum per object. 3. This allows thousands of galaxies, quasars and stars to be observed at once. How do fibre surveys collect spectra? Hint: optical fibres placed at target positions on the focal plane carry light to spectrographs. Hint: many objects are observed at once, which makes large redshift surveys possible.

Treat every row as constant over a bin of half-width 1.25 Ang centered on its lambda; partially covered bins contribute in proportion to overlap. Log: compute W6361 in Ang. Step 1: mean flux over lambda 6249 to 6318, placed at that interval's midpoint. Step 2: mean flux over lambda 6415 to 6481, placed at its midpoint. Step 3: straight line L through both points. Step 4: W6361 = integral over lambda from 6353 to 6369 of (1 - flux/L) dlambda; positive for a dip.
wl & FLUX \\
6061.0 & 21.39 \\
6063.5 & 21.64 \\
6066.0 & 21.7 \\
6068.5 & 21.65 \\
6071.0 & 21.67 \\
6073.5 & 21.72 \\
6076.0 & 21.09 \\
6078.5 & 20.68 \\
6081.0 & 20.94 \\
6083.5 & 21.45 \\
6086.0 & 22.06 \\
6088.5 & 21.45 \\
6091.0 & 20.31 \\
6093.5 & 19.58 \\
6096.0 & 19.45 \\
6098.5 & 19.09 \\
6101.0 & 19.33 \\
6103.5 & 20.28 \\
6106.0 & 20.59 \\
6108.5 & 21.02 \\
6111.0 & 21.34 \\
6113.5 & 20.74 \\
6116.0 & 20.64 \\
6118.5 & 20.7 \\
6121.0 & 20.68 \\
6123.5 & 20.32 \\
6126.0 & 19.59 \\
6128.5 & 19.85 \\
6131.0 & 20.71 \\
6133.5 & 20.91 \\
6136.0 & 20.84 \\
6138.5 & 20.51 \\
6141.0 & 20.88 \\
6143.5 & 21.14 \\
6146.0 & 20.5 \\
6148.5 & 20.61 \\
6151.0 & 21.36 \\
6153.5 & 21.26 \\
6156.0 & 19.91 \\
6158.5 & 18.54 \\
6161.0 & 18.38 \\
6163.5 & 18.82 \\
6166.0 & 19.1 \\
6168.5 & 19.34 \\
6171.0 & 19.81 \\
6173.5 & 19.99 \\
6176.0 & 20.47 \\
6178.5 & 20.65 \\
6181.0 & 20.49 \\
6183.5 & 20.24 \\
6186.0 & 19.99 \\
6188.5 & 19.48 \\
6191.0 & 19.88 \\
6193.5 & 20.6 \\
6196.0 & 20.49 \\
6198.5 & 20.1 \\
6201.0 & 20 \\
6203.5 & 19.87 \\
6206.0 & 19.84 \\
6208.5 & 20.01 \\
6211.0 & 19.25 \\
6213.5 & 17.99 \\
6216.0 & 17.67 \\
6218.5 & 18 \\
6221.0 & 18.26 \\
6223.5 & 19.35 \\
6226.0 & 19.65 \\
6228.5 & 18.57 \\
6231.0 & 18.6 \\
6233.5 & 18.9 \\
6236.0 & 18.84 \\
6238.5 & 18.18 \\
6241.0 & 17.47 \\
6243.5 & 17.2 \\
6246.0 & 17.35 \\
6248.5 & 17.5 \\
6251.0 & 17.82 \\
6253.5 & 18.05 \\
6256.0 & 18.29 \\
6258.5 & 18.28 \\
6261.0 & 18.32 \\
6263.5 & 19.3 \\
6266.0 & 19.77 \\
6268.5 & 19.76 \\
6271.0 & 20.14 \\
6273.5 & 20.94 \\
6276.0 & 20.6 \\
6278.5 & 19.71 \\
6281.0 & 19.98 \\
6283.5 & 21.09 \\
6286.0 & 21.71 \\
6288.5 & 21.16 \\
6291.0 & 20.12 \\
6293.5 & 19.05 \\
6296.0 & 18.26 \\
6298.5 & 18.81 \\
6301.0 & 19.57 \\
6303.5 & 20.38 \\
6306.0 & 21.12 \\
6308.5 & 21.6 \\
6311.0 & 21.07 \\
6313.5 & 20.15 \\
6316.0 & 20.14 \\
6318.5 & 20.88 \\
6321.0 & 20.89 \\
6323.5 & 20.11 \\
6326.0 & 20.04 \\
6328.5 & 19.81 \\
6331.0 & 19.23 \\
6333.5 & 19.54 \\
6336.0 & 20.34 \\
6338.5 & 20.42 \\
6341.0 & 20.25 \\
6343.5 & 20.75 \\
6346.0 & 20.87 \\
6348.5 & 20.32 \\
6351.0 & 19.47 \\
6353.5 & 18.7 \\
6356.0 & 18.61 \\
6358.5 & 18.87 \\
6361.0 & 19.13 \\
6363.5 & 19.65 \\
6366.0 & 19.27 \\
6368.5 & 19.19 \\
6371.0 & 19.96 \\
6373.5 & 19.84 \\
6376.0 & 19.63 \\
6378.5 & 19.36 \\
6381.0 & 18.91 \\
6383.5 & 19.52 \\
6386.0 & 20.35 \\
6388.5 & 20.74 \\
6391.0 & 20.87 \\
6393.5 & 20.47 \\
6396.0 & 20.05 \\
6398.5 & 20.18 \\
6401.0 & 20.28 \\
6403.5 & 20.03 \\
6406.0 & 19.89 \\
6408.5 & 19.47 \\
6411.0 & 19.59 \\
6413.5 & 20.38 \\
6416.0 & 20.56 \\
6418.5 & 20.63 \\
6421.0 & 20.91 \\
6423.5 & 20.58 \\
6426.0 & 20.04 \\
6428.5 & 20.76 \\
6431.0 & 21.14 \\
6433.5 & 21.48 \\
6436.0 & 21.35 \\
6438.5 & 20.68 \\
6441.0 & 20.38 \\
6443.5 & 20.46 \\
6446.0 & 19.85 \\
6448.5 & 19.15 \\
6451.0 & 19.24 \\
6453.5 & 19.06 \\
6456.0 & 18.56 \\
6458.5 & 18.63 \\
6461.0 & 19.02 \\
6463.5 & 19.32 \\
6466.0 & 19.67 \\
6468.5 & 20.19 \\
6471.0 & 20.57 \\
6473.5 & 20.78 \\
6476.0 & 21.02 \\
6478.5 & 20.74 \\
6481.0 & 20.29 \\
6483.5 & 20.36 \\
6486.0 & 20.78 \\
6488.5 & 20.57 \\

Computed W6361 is 0.73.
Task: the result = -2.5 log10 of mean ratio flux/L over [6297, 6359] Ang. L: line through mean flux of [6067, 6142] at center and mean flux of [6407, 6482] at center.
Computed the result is 0.01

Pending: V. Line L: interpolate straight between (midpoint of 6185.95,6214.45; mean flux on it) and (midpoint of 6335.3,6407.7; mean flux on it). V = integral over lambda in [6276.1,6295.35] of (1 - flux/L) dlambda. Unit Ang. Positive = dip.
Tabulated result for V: -0.5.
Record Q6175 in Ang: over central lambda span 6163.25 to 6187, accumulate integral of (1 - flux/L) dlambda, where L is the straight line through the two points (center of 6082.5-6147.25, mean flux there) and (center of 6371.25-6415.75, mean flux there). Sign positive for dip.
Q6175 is 0.6 Ang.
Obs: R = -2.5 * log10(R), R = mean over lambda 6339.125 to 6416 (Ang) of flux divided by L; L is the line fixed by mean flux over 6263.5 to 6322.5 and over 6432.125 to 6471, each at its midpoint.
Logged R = 0.01 mag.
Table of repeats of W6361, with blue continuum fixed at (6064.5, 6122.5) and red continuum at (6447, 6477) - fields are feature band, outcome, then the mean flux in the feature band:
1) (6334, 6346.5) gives -0.3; 20.4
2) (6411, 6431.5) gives -0.9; 20.5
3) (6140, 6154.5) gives -0.2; 21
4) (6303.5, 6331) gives -0.6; 20.5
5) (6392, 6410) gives -0.2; 20.1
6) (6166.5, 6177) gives 0.4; 19.8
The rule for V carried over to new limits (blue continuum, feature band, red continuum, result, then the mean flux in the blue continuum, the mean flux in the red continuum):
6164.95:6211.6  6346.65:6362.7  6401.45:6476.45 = 0.6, 20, 20.1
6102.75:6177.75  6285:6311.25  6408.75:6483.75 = 0.0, 20.3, 20.2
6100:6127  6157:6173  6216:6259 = 0.4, 20.5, 18.2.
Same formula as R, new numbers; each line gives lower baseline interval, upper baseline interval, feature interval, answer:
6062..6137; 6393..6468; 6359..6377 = 0.04 mag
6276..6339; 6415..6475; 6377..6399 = 0.01 mag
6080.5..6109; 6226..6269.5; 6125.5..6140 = -0.03 mag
